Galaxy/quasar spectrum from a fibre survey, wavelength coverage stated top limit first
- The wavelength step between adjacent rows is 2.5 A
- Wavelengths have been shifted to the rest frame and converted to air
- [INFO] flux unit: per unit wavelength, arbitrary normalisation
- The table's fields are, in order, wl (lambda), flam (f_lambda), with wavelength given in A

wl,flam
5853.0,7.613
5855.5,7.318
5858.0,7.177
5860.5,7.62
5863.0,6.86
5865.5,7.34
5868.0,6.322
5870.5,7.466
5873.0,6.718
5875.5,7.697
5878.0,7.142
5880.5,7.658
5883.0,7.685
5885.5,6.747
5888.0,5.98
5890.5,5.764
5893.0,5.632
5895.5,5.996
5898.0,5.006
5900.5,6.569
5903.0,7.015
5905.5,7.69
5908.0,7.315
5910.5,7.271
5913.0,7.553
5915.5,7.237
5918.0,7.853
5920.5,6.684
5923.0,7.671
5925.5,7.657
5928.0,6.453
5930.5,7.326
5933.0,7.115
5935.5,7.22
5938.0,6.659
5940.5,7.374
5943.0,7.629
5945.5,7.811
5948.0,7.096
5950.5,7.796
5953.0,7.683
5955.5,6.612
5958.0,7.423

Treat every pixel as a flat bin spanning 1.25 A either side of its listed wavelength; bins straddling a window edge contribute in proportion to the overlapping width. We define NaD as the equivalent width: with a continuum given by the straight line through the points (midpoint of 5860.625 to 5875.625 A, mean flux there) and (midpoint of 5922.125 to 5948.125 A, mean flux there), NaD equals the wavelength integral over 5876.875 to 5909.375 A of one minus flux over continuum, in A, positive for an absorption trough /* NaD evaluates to 2.3 A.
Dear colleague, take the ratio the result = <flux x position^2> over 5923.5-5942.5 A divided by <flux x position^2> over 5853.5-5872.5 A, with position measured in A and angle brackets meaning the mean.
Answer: 1.02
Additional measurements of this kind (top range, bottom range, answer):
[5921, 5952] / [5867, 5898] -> 1.12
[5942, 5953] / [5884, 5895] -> 1.28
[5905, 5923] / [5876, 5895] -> 1.12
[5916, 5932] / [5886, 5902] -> 1.25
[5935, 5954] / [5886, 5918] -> 1.13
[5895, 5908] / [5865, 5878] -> 0.93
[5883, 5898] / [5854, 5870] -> 0.86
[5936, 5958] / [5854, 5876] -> 1.05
